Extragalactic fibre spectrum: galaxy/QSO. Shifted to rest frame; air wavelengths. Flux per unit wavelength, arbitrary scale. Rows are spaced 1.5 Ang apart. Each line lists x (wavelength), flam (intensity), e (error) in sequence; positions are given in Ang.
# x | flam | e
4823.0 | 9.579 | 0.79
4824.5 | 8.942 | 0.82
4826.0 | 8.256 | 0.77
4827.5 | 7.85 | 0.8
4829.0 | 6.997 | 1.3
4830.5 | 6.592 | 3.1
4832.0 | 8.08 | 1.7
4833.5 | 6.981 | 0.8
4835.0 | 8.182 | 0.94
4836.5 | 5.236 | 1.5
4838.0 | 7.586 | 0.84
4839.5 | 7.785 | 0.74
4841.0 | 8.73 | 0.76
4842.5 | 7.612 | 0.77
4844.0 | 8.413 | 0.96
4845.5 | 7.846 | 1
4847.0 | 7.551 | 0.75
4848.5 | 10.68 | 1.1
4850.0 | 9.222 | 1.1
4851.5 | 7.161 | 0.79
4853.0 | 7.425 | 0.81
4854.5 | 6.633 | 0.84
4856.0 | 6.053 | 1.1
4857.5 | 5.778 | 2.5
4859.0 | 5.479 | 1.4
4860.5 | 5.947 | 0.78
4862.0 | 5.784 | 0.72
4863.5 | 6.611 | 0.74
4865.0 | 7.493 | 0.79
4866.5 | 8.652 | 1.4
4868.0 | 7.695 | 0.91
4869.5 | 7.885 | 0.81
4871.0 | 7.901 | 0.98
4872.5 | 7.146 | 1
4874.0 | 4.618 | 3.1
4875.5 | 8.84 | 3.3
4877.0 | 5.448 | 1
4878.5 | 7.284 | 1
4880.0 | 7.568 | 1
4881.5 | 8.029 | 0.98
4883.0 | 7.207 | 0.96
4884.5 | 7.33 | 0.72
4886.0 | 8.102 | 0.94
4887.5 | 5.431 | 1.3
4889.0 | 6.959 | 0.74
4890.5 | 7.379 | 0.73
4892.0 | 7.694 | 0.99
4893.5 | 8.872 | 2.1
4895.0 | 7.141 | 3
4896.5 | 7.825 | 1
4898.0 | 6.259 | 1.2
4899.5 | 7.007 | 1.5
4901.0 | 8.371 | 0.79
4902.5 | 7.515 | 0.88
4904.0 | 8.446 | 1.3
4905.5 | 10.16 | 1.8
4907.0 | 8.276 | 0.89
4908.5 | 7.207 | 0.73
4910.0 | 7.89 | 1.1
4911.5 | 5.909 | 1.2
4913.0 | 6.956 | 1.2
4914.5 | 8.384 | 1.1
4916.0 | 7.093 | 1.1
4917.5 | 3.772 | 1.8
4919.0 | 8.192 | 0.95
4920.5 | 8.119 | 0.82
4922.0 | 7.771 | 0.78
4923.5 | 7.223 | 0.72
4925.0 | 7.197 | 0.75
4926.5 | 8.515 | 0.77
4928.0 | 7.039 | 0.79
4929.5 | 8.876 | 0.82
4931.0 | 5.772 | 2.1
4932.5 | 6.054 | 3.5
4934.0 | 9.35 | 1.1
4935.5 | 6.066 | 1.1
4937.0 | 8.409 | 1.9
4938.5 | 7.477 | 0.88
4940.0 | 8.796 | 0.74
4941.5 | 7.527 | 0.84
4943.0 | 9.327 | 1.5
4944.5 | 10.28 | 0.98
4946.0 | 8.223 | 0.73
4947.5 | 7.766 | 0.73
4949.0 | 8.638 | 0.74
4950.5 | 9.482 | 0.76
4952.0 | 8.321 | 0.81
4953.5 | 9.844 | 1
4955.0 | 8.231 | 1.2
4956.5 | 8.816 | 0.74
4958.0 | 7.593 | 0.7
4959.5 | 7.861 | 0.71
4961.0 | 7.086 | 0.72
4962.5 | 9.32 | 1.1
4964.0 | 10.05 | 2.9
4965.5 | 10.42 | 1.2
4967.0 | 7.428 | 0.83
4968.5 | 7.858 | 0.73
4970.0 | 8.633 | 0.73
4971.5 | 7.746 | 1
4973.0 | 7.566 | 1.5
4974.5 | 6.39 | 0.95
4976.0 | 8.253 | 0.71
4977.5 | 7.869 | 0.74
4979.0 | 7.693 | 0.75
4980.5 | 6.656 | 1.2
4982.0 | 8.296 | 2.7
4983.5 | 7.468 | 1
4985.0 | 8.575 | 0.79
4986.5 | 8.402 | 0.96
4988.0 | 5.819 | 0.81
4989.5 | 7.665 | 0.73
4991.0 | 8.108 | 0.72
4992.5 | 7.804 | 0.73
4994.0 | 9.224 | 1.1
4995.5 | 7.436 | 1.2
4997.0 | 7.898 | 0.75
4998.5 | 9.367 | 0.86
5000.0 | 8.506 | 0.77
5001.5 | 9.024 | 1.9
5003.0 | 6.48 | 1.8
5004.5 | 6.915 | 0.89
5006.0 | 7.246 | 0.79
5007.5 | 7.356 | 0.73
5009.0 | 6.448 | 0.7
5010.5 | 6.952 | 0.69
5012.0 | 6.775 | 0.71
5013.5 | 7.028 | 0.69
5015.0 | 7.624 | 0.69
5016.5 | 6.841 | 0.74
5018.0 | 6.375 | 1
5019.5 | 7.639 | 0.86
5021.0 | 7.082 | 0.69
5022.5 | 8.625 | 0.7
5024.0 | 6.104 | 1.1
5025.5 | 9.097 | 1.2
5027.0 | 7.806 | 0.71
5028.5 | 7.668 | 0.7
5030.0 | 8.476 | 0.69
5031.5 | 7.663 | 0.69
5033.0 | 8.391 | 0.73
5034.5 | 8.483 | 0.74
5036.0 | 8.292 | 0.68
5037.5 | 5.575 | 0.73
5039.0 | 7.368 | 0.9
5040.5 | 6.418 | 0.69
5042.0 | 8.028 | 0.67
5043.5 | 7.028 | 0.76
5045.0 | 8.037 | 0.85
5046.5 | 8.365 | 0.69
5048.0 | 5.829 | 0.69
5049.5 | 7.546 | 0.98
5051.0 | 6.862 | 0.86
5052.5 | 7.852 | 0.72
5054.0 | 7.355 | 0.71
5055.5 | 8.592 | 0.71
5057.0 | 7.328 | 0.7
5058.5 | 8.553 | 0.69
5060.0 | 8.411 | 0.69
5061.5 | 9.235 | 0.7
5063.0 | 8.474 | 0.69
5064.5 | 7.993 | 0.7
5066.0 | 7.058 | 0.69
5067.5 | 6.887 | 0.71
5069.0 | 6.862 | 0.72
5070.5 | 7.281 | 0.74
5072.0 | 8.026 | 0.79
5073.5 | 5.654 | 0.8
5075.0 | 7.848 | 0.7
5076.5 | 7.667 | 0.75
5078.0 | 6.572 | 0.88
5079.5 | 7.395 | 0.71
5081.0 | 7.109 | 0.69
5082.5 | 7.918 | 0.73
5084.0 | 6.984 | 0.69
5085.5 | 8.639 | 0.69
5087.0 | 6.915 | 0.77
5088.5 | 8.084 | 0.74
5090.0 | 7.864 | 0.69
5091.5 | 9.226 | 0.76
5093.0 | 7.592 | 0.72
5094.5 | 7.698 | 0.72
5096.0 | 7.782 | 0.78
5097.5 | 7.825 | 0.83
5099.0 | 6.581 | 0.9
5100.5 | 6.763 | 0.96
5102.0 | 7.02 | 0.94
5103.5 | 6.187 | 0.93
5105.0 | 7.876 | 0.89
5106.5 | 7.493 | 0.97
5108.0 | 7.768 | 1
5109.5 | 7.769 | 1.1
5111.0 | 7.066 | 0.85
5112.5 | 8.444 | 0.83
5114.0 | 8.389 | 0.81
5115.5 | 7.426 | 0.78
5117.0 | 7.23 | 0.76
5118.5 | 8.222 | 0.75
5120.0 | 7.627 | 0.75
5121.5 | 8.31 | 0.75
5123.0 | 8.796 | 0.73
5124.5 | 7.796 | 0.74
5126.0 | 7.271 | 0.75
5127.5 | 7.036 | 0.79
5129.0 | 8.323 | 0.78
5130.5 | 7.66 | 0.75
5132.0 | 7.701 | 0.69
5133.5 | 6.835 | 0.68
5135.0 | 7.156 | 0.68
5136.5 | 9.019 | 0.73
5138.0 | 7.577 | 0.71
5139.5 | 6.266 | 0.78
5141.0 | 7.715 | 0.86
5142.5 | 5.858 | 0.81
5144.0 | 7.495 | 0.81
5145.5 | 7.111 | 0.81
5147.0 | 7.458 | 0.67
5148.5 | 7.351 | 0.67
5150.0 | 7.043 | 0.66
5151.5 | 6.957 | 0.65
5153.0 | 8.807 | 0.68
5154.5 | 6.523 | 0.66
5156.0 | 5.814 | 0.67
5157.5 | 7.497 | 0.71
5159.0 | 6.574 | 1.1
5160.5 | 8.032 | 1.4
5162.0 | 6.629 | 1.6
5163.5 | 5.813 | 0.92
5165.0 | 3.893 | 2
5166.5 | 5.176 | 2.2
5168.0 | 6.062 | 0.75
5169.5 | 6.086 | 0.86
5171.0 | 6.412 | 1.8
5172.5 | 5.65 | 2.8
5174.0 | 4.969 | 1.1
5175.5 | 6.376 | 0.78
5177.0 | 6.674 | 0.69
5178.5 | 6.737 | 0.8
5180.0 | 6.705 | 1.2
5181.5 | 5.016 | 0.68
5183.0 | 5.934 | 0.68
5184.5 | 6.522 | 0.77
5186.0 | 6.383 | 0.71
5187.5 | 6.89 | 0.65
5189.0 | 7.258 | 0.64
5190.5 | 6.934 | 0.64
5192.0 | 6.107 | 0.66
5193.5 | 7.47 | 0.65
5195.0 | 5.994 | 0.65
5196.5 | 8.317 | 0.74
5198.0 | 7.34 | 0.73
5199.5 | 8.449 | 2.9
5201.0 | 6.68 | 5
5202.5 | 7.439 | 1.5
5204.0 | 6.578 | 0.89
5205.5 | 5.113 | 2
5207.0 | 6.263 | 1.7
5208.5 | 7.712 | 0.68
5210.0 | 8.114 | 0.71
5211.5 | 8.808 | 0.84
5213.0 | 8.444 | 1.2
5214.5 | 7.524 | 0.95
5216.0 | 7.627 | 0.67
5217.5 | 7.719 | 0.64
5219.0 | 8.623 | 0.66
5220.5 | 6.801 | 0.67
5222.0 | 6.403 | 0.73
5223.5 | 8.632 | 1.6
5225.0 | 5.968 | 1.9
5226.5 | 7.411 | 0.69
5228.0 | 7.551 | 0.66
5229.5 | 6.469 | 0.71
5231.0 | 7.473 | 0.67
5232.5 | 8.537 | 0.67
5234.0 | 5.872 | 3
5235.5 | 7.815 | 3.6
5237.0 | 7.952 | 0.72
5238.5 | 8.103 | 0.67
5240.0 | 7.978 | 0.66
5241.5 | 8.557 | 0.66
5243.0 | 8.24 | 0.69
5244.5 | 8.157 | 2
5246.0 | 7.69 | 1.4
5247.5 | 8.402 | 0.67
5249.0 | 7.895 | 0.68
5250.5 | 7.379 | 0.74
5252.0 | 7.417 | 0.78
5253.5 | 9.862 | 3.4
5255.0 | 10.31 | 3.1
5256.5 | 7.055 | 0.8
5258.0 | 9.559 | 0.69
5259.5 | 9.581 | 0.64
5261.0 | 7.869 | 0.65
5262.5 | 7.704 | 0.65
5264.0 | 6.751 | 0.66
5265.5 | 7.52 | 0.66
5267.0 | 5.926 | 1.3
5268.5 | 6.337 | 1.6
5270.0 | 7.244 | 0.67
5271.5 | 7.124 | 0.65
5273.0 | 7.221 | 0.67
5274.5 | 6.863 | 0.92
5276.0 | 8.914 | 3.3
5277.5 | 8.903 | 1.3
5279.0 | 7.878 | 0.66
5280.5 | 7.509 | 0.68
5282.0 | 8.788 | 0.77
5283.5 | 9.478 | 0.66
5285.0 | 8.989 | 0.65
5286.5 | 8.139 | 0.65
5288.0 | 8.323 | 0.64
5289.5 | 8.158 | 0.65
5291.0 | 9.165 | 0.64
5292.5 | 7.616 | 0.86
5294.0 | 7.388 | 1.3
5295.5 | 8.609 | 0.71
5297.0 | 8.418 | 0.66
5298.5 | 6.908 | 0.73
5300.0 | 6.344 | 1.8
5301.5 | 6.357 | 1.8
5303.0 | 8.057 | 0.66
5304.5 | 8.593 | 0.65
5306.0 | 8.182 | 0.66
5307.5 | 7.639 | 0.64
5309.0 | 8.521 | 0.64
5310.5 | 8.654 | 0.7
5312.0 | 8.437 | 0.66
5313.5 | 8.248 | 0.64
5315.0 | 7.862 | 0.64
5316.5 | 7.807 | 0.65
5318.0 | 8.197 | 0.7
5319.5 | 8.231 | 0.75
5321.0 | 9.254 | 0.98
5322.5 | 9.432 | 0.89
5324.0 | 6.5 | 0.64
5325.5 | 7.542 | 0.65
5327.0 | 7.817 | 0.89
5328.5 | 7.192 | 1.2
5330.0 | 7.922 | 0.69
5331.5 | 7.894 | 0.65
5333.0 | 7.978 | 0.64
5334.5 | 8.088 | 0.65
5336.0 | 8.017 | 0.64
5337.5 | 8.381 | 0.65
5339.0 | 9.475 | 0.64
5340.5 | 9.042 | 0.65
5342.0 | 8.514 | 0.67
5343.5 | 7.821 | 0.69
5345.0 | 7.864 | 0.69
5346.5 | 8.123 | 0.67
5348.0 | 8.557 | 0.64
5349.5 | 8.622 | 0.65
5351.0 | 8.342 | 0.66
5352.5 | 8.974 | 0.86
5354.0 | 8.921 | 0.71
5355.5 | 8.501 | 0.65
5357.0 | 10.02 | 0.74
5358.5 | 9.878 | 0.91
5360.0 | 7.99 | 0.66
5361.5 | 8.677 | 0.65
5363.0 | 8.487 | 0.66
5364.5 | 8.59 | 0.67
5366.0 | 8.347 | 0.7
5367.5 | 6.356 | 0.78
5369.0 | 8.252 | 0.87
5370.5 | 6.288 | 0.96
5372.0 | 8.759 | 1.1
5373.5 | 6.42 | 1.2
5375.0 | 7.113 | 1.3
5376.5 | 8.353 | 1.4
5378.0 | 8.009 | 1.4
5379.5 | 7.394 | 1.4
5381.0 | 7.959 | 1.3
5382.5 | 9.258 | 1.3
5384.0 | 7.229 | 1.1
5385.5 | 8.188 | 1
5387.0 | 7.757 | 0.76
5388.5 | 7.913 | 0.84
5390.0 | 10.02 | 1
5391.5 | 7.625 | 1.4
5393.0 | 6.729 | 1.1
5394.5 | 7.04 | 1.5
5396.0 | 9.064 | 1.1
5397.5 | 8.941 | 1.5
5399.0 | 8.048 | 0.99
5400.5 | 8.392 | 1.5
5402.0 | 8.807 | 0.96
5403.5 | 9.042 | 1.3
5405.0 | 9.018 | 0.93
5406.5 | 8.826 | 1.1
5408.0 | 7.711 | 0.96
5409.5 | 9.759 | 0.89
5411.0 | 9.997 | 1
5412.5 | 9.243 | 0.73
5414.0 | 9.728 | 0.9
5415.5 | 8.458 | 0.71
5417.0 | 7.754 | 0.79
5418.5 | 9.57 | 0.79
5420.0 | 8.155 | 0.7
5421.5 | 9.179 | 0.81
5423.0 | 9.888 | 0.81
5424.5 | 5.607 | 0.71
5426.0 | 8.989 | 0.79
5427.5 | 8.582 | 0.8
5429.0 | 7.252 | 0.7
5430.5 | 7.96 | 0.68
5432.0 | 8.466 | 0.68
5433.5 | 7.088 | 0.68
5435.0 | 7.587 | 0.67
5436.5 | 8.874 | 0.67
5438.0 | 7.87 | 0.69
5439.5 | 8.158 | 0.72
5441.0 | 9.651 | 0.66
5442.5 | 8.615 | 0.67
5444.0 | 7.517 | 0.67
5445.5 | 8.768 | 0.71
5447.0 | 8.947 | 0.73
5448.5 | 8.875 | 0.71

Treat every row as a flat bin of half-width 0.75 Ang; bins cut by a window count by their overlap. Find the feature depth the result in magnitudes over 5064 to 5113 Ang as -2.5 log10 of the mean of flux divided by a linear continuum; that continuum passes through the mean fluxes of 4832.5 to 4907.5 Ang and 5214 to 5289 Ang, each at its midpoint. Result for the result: 0.032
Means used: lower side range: 7.42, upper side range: 7.84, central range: 7.44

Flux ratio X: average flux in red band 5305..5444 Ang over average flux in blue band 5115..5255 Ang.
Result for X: 1.1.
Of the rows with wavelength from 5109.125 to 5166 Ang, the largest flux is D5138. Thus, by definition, 9.019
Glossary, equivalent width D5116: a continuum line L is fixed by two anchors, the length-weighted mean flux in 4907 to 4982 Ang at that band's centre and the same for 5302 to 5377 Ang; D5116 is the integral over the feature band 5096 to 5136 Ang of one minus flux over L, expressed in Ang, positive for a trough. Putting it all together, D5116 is 2.30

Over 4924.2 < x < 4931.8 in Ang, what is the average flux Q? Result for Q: 7.47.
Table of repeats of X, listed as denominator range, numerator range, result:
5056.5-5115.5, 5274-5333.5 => 1.06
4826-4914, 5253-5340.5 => 1.09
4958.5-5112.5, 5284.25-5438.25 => 1.08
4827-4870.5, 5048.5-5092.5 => 1.04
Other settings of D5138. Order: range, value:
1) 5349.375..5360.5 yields 10.02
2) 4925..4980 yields 10.42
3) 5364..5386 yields 9.258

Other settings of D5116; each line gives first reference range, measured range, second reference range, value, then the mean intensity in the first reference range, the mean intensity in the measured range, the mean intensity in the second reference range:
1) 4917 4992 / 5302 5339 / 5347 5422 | 0.97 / 7.97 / 8.12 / 8.4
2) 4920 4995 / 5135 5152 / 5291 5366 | 1.84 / 8.06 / 7.26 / 8.22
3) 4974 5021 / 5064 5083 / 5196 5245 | 0.78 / 7.55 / 7.23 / 7.53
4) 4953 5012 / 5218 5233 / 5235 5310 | 1.14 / 7.93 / 7.37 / 7.99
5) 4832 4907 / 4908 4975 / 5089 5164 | -4.50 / 7.42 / 7.93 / 7.45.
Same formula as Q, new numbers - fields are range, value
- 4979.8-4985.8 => 7.76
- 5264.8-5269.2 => 6.59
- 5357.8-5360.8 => 8.91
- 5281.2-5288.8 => 8.73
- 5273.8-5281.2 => 8.02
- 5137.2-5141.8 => 7.19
